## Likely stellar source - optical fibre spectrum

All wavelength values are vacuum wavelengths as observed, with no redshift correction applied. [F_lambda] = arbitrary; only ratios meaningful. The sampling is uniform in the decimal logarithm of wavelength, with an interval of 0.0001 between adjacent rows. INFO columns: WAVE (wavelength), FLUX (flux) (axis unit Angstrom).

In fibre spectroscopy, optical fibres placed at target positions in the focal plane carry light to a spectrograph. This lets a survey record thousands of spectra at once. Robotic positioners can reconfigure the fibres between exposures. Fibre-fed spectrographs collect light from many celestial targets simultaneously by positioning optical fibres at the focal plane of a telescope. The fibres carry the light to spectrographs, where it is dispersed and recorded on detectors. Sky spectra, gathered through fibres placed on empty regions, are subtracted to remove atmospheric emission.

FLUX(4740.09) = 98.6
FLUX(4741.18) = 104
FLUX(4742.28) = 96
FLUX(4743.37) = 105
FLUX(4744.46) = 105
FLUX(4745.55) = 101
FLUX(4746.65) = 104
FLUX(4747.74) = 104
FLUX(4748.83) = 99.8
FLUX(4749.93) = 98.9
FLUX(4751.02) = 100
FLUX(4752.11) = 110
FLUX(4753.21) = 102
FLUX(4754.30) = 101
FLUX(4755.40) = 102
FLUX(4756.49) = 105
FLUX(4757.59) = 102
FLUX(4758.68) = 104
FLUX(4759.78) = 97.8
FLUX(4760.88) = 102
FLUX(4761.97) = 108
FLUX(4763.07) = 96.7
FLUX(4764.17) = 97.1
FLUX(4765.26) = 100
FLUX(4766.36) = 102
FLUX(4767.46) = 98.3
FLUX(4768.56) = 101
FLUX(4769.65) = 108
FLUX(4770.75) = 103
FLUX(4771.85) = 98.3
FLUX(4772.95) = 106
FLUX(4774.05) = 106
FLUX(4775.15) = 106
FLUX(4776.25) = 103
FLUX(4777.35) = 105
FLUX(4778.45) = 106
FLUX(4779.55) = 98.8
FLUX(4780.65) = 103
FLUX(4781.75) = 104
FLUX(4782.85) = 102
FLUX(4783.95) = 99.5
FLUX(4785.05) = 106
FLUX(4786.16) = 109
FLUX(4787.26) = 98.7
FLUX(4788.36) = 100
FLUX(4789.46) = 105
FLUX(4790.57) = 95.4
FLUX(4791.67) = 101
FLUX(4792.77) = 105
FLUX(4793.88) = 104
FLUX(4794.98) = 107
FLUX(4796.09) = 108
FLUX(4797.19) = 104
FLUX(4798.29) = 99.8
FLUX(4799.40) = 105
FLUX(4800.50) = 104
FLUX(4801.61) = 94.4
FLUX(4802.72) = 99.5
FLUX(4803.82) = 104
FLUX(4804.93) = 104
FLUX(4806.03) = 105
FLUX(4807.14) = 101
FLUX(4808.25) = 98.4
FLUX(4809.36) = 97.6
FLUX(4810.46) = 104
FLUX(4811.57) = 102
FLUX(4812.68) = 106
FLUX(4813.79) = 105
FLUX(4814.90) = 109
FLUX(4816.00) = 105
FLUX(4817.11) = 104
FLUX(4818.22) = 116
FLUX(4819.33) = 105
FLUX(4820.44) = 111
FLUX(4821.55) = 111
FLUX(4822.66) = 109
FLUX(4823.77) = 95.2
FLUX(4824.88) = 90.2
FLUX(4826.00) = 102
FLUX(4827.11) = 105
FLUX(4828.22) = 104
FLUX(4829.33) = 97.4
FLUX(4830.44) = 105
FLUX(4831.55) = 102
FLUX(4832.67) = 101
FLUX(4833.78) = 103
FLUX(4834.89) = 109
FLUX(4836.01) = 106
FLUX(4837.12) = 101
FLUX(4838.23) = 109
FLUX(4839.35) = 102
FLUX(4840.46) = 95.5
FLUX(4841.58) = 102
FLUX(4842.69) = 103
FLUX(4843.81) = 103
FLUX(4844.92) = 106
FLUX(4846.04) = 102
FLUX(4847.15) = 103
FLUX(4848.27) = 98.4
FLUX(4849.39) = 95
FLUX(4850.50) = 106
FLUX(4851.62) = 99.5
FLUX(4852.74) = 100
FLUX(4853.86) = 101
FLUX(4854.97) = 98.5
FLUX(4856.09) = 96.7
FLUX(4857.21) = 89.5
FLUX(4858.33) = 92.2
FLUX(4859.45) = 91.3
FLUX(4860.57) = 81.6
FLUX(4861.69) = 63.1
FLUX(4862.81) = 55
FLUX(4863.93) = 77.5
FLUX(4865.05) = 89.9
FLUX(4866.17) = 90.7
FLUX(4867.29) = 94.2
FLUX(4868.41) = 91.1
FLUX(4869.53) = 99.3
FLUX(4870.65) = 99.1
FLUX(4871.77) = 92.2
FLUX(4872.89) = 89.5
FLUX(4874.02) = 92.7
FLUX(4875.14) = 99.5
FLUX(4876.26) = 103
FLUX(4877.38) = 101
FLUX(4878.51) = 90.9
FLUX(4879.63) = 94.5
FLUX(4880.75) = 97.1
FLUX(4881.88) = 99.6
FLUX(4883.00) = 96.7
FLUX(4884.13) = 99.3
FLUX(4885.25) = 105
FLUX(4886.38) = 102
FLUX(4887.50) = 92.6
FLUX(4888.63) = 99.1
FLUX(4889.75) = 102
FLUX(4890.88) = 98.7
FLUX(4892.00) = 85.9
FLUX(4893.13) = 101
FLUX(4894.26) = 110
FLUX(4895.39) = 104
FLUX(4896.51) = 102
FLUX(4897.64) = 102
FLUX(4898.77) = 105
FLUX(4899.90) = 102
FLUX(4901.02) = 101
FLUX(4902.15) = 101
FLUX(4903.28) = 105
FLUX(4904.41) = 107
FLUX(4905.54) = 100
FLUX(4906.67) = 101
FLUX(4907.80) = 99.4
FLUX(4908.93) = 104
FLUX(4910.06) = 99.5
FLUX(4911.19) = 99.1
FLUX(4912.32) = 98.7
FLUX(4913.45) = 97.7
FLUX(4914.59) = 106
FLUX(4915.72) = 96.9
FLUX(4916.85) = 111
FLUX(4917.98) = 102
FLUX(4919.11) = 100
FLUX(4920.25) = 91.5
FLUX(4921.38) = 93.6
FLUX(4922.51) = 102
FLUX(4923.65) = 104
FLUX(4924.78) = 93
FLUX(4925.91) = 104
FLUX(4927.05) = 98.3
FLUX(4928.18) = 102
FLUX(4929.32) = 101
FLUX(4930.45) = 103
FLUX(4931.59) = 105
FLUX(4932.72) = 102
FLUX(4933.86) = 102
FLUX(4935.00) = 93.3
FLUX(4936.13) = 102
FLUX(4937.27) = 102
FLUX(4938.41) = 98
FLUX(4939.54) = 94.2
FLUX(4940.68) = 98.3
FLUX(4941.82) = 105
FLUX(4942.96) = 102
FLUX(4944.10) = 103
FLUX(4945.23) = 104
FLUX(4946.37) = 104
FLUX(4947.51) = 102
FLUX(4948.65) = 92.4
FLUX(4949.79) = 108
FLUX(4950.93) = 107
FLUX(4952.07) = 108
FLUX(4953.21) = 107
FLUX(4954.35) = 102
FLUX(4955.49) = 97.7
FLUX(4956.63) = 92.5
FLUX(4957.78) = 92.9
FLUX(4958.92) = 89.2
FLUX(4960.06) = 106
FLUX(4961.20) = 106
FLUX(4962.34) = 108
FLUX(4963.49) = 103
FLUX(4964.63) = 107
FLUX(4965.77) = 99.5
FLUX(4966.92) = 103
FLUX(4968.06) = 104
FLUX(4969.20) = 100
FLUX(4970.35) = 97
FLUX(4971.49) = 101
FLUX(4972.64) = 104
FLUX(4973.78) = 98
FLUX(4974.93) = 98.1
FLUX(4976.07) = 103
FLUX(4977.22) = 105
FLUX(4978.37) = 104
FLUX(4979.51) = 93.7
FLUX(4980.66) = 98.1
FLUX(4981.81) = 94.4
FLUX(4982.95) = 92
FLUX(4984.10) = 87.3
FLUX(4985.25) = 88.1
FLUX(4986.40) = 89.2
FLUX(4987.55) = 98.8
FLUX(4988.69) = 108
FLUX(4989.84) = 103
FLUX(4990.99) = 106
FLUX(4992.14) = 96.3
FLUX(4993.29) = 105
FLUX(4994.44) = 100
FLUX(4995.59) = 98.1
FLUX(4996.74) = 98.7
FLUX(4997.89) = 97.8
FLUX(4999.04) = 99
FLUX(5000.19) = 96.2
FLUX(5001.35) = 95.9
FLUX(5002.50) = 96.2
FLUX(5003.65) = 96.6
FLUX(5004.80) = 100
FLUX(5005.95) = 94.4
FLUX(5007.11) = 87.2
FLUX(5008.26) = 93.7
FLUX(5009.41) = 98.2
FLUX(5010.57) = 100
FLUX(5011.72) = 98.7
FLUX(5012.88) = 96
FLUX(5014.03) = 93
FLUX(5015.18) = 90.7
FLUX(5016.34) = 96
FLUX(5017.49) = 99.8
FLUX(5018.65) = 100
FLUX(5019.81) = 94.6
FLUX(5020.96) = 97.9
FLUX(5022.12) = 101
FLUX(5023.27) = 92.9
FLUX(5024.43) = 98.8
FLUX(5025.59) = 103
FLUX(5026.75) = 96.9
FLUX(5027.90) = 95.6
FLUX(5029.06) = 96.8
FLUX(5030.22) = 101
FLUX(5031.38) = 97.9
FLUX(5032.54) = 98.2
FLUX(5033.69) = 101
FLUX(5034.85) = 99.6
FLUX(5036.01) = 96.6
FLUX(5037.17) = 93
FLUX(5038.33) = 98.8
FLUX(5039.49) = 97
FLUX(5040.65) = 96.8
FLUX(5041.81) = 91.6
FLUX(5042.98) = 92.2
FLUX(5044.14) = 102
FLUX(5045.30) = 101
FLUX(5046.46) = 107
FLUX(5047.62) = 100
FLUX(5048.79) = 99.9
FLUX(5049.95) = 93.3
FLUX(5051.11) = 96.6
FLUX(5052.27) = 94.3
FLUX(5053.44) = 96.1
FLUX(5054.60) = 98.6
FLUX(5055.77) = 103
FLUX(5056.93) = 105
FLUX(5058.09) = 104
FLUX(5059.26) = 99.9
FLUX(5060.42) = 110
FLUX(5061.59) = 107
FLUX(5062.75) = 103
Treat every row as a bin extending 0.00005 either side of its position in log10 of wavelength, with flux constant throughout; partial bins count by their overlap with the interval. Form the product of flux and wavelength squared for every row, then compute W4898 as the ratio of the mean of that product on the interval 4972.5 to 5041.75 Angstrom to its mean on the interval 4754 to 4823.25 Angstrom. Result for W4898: 1.0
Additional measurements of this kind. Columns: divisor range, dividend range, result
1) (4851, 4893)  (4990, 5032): 1.10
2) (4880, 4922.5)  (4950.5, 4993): 1.02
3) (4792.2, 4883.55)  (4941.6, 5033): 1.06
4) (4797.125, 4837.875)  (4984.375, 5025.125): 1.01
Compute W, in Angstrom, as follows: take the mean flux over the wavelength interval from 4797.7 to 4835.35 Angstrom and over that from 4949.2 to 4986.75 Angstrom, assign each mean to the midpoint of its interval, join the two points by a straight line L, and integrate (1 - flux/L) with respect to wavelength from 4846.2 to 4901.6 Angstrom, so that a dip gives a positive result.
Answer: 3.5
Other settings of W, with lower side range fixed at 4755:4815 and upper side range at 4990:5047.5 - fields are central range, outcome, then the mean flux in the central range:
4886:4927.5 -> -0.22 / 101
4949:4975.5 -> -0.73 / 102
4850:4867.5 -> 2.09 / 89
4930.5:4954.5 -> -0.65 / 102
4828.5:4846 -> -0.25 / 103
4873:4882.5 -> 0.35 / 96.9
